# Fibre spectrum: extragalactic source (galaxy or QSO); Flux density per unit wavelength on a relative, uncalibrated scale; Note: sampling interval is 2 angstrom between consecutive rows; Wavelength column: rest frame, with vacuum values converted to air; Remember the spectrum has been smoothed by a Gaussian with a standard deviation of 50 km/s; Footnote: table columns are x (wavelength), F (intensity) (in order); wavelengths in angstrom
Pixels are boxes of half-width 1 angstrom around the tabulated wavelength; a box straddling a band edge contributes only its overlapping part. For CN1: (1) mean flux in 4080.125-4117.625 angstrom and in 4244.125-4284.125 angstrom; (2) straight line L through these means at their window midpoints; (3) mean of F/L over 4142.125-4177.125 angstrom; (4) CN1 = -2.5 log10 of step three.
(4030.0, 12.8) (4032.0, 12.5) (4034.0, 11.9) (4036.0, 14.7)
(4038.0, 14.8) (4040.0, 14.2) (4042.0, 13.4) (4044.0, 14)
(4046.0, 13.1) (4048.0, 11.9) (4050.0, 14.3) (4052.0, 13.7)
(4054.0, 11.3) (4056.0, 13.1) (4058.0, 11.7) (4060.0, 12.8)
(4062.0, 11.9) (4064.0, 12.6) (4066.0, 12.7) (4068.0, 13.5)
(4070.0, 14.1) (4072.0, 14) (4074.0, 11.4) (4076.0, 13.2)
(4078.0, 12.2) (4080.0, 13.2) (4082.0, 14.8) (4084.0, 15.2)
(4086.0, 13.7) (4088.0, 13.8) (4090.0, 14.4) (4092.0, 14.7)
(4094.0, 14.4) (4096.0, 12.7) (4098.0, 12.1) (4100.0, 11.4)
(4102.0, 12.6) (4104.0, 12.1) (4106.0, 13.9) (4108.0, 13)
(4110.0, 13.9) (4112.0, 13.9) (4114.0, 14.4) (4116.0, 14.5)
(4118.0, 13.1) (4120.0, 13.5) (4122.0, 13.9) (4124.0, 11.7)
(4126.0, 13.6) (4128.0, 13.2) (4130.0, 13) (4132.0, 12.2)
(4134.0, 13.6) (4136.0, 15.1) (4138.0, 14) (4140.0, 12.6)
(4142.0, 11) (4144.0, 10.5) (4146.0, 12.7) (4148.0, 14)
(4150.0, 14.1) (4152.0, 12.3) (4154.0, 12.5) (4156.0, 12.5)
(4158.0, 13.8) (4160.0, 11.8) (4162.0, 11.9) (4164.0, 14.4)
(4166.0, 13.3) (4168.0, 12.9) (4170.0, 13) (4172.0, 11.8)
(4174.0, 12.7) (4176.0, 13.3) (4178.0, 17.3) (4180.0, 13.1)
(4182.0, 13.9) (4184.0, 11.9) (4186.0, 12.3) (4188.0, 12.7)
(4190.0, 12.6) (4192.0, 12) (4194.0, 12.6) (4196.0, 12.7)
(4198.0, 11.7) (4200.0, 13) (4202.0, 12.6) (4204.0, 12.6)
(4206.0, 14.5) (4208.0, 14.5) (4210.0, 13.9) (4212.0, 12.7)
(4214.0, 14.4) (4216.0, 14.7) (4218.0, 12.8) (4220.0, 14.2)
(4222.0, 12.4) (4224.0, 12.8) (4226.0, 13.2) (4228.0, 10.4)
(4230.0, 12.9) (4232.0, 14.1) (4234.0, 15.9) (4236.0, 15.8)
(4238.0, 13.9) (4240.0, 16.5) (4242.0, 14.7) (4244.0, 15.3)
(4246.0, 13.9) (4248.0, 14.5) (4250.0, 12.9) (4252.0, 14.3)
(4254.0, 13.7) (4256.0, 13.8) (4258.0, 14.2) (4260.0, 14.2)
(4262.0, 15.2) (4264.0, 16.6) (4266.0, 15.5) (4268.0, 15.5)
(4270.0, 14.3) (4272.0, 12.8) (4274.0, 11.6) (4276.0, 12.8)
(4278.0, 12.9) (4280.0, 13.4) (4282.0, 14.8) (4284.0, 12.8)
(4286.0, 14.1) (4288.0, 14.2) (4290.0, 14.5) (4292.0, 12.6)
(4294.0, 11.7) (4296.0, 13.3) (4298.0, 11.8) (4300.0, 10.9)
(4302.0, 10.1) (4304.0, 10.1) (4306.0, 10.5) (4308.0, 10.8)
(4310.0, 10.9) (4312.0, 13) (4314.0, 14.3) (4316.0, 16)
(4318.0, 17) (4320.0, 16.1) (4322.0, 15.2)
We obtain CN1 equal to 0.08 mag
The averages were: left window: 13.6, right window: 14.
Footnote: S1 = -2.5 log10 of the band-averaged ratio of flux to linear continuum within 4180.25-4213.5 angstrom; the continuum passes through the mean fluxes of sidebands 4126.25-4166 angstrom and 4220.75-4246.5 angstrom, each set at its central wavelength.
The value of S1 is 0.05 mag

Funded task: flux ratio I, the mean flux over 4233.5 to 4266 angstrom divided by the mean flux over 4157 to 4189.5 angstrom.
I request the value 1.12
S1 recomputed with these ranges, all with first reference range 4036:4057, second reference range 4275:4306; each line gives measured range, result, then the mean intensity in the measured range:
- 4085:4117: -0.02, 13.5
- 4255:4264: -0.15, 14.6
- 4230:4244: -0.17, 15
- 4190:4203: 0.04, 12.4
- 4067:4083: 0.00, 13.3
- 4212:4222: -0.07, 13.7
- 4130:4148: 0.03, 12.8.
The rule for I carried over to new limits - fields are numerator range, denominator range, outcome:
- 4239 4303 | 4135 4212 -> 1.06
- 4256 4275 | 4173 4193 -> 1.09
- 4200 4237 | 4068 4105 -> 1.02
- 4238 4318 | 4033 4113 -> 1.02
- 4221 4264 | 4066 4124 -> 1.05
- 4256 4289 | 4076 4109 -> 1.05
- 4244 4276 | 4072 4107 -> 1.07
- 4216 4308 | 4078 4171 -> 1.02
